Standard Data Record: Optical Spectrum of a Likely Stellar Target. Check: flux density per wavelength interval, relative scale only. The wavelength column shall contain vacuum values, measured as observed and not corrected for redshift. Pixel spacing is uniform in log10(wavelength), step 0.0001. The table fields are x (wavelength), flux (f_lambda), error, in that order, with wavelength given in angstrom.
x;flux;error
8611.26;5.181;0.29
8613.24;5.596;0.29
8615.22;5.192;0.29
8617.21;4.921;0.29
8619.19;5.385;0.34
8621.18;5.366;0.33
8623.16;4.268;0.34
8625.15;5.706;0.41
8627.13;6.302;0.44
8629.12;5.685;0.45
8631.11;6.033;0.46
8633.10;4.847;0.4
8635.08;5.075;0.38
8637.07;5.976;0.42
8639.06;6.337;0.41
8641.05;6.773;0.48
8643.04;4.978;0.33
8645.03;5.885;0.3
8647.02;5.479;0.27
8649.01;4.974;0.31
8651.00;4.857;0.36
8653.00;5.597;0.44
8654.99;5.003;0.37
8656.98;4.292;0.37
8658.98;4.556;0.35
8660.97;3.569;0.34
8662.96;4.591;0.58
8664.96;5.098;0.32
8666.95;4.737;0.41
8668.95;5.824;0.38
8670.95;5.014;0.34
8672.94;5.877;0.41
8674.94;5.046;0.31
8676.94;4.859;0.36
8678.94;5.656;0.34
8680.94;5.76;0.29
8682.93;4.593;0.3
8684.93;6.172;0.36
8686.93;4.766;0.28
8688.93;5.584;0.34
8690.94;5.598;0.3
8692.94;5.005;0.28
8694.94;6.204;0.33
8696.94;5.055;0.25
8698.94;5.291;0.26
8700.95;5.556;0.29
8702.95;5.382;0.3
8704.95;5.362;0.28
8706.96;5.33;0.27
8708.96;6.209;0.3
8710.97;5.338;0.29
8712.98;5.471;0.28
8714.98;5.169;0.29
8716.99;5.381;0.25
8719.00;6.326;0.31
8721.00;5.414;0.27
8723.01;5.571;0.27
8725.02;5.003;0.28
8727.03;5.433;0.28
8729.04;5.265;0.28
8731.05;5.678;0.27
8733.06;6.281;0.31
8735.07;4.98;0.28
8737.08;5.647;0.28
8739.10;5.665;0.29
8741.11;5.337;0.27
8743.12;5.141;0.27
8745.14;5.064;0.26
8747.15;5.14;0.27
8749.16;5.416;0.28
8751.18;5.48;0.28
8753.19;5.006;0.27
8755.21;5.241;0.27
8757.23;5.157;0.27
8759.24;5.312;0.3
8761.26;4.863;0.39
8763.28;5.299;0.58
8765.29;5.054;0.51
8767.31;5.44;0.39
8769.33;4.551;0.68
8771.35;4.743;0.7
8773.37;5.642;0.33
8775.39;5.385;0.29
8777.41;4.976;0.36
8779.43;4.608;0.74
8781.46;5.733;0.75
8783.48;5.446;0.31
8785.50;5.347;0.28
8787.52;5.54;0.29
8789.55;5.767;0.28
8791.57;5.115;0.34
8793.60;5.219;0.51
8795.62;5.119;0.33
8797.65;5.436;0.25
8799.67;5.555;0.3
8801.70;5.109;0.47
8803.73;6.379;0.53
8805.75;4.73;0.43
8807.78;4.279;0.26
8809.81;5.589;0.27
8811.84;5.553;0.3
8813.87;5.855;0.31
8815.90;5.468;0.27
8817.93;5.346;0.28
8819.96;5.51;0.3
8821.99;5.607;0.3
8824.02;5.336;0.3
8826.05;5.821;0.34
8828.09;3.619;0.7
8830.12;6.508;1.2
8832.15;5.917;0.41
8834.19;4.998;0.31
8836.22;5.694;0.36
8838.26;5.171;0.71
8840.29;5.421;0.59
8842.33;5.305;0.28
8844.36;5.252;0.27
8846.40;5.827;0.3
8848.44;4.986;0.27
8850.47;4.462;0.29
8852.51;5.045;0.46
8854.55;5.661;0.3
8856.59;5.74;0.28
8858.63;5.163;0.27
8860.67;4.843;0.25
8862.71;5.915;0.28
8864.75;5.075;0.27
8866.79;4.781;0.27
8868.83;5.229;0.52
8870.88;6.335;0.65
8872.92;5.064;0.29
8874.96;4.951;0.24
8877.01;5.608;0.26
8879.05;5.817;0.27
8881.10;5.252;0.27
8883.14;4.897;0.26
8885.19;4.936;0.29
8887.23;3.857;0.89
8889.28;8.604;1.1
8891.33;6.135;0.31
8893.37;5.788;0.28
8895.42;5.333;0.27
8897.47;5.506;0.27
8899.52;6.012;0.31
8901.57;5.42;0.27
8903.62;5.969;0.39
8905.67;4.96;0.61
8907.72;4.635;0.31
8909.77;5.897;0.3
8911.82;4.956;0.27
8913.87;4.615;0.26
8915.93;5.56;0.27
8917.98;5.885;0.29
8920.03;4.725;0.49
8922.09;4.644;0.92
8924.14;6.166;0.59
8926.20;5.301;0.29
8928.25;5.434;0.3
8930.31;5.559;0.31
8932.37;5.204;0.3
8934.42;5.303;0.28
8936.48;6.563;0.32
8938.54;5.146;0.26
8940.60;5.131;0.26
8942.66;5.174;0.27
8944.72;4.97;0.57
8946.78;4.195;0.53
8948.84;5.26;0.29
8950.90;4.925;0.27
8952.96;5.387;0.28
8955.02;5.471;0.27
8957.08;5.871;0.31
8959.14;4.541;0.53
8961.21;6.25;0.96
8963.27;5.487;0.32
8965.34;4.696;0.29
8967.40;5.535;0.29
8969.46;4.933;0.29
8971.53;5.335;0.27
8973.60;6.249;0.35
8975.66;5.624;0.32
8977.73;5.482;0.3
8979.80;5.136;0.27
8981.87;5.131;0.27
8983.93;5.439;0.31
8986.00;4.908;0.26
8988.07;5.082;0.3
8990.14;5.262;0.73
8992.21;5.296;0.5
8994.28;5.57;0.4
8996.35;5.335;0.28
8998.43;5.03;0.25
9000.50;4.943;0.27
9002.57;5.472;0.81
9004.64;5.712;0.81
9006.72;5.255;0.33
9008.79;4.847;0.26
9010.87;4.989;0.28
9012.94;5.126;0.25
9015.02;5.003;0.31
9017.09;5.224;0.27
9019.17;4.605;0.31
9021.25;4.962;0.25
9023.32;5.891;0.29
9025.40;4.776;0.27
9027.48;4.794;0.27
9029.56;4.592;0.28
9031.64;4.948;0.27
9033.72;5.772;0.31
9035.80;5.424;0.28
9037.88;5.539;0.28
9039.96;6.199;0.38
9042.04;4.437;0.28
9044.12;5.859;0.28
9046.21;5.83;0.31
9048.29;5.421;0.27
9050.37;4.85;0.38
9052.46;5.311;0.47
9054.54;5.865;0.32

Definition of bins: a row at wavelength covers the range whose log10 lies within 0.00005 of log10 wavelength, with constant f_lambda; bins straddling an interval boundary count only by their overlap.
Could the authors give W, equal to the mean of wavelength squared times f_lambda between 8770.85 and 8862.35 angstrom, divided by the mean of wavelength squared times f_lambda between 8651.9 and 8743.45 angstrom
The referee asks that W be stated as 1.03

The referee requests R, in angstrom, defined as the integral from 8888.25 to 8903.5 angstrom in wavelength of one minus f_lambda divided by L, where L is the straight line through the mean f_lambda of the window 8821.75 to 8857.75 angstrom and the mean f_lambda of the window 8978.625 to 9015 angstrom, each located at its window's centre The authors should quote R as -2.33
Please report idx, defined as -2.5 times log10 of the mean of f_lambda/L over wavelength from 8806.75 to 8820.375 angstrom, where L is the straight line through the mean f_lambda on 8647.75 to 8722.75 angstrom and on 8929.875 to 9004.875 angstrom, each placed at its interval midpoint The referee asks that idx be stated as -0.02 mag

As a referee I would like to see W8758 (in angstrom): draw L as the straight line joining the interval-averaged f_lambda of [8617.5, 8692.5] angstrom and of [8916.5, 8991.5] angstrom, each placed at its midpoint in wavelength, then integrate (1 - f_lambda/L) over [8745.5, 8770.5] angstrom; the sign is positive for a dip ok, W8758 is 0.7 angstrom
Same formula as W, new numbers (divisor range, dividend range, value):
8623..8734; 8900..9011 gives 1.05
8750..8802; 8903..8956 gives 1.04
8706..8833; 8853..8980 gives 1.04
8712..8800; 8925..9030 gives 1.04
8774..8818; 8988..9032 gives 1.01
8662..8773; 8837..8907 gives 1.05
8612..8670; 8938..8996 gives 1.08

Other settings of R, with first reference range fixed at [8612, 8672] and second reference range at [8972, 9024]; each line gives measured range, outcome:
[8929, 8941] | -0.55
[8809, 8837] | -1.19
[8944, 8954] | 0.59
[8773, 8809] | -0.22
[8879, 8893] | -1.00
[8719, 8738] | -0.92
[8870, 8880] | -0.53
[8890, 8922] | -1.05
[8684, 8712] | -1.19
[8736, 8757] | -0.17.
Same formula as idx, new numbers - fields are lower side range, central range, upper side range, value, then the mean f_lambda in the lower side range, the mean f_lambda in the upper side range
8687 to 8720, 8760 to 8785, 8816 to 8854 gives 0.053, 5.49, 5.33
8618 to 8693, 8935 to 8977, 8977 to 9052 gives -0.021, 5.3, 5.23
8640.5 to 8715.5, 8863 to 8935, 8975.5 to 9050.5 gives -0.035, 5.27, 5.24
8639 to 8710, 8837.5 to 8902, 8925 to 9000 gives -0.024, 5.29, 5.31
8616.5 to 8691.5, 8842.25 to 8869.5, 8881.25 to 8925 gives 0.037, 5.29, 5.45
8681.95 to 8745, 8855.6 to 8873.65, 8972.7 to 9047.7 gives 0.001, 5.45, 5.27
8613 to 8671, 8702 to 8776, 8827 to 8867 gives -0.017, 5.26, 5.28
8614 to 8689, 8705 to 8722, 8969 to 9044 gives -0.059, 5.28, 5.24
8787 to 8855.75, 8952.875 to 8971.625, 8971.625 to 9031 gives -0.023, 5.36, 5.2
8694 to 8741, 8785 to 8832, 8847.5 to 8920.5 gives 0.010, 5.52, 5.38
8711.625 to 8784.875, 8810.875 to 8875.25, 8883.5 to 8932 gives 0.008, 5.31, 5.46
